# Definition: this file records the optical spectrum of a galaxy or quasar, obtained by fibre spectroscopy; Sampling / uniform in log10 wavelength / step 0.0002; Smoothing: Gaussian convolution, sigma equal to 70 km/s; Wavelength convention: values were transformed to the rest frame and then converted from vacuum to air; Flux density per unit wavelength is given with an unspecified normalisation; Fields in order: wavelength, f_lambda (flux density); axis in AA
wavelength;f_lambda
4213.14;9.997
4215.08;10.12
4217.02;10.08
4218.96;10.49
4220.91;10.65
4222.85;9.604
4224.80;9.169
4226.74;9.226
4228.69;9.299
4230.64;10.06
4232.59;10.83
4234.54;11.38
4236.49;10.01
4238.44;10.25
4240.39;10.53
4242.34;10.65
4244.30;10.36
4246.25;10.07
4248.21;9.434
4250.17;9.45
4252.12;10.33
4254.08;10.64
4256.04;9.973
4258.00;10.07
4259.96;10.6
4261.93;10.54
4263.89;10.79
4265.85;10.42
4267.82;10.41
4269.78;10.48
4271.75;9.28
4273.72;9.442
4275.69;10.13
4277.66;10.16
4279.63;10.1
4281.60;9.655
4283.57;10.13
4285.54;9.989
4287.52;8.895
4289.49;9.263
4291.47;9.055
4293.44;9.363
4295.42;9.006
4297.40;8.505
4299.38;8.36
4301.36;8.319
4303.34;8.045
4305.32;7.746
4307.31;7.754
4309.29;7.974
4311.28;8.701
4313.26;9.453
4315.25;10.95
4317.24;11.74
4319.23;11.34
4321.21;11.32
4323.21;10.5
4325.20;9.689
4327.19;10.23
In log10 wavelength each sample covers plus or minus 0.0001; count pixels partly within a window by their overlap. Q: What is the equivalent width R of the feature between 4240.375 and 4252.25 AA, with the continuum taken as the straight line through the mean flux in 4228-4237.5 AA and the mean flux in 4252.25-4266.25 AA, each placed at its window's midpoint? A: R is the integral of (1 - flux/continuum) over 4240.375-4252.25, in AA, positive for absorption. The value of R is 0.36 AA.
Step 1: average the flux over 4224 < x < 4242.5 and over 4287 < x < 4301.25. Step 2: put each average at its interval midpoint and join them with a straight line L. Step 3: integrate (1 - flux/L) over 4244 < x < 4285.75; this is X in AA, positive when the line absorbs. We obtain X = -2.78 AA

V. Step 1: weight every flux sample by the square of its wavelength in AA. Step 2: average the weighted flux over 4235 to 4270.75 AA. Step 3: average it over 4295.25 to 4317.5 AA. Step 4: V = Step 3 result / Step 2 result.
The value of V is 0.87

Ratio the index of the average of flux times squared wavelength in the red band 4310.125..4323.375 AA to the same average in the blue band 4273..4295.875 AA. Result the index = 1.1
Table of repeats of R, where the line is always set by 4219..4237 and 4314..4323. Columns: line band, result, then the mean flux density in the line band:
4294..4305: 2.5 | 8.44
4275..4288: 1.0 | 9.9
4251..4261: 0.1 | 10.3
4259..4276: 0.5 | 10.2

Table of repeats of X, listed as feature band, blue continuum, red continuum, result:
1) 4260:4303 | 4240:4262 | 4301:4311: -3.09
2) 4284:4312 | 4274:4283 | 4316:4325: 4.81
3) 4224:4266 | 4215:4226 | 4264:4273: -0.38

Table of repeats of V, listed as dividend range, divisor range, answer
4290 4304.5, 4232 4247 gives 0.85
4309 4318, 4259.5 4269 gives 0.96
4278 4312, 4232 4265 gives 0.88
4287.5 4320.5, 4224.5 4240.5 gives 0.93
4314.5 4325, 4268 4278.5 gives 1.14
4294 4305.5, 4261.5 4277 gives 0.84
